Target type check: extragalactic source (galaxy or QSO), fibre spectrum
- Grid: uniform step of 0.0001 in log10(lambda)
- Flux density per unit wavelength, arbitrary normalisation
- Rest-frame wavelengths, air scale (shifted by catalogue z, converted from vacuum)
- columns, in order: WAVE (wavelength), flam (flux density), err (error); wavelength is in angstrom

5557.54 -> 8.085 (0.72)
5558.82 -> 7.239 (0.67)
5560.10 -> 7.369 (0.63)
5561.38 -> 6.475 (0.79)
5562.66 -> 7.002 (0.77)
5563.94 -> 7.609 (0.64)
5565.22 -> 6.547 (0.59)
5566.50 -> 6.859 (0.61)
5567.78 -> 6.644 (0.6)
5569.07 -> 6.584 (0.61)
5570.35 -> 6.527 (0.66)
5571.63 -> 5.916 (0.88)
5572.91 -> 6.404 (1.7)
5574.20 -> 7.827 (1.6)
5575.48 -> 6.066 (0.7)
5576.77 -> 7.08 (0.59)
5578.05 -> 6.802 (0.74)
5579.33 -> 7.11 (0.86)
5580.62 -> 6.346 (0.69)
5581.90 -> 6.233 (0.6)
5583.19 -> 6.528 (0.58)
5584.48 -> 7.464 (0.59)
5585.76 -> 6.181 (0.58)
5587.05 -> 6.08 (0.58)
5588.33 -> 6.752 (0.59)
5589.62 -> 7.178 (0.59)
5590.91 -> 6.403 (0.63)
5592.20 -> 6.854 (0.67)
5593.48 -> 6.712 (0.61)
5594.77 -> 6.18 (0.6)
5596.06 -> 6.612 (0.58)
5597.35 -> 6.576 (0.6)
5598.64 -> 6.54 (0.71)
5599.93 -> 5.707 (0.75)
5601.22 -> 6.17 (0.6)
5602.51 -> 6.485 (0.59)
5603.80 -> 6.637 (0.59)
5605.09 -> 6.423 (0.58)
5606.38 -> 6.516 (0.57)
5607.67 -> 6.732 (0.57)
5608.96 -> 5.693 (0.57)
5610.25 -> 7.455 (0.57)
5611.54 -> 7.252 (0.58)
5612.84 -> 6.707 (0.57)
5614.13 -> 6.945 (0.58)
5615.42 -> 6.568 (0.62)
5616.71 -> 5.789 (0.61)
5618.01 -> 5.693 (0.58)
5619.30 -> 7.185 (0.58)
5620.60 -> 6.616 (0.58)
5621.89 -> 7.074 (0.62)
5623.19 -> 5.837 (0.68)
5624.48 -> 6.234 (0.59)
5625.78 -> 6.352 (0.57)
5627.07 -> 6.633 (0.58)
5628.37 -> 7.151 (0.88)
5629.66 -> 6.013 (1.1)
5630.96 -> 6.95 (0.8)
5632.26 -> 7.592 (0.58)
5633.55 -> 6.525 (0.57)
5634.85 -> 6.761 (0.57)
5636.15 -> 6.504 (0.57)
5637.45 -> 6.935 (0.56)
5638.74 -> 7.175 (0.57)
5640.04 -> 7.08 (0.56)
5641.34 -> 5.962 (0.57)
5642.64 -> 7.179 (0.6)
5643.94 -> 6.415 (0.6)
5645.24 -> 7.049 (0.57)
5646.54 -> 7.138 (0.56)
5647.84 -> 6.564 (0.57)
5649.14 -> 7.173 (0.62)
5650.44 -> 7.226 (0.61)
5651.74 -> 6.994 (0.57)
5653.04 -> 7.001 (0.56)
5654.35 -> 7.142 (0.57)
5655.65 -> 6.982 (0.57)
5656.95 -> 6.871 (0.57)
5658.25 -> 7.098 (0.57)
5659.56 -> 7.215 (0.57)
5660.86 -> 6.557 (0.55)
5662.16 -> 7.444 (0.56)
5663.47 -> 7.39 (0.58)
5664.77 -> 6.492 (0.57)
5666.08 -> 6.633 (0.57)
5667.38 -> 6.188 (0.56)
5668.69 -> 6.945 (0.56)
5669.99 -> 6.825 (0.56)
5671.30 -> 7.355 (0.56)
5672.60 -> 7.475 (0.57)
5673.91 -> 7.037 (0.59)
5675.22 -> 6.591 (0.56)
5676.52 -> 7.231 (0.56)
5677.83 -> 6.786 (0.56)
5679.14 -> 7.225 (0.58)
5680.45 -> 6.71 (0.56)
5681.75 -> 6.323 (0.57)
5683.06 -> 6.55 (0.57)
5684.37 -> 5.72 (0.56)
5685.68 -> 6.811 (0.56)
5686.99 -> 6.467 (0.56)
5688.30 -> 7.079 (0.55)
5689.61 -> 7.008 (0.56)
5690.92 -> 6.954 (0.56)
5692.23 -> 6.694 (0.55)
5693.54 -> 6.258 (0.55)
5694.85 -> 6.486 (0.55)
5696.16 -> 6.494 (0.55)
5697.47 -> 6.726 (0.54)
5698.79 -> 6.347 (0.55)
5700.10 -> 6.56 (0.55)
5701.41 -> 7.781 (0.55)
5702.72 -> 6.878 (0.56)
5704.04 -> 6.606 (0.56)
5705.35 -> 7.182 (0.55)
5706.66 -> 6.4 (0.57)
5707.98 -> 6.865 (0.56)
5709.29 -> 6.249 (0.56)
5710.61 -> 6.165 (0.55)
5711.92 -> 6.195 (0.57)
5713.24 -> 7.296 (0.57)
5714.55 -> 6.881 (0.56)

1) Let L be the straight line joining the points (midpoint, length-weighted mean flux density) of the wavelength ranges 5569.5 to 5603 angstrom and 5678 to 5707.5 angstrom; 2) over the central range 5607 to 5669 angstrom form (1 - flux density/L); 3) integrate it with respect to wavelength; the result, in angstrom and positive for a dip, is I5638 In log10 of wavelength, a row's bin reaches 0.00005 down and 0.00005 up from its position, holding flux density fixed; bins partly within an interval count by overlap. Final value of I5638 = -1.3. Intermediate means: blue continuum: 6.57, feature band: 6.77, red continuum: 6.7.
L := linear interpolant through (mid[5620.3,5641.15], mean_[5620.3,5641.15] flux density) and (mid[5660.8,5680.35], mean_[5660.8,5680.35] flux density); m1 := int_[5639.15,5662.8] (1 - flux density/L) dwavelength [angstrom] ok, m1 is -0.43 angstrom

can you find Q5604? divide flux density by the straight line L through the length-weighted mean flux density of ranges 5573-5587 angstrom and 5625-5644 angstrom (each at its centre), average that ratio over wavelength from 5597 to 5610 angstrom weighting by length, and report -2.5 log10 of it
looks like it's 0.06 mag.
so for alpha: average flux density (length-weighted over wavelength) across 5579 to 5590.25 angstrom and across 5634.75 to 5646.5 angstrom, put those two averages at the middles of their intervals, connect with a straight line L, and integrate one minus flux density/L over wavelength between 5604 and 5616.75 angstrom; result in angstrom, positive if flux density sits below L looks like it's 0.1 angstrom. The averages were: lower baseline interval 6.64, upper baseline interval 6.8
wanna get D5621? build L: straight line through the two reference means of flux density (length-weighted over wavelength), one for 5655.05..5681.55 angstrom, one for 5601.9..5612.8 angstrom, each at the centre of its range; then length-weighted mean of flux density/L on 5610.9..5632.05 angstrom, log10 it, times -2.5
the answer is 0.02 mag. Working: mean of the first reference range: 6.65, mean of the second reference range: 6.94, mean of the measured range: 6.58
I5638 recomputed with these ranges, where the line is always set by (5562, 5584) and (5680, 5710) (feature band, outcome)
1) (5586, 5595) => 0.2 angstrom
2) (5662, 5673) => -0.4 angstrom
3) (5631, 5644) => -0.3 angstrom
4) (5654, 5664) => -0.6 angstrom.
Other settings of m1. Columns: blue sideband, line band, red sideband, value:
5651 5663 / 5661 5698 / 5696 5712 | 0.5 angstrom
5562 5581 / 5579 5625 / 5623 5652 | 1.6 angstrom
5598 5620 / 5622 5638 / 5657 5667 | 0.1 angstrom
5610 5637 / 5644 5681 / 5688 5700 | -1.8 angstrom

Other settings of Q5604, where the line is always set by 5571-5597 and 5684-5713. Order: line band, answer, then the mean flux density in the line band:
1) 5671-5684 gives -0.039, 6.89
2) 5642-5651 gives -0.051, 6.96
